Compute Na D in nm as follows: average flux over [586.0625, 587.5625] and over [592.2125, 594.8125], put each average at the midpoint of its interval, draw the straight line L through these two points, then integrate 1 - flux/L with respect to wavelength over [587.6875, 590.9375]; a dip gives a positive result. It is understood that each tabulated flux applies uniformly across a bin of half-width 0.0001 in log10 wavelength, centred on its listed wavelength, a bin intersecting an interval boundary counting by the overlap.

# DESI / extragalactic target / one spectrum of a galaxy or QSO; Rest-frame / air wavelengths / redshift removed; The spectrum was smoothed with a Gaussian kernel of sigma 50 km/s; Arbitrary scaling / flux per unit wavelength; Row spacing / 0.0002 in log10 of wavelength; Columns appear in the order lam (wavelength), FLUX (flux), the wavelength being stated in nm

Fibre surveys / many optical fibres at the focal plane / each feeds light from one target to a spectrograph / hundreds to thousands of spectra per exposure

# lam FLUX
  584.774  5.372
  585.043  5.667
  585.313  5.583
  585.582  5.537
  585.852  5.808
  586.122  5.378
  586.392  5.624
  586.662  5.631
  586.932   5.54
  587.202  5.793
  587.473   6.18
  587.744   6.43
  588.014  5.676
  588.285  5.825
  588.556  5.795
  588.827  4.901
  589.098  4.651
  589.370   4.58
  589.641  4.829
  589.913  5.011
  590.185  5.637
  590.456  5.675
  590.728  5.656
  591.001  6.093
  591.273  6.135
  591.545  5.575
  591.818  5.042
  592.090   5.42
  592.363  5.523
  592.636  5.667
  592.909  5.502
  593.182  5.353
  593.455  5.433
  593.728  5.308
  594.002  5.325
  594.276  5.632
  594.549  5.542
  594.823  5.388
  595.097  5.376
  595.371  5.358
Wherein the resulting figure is 0.13 nm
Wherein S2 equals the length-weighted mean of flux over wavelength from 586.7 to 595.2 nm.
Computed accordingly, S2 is 5.5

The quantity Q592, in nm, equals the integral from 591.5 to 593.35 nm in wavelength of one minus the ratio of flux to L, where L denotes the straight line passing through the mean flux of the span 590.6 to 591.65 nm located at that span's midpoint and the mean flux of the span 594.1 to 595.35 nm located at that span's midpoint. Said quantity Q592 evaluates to 0.09 nm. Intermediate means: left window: 5.87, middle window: 5.43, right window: 5.47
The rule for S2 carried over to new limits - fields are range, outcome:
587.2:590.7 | 5.45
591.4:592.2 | 5.36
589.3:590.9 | 5.28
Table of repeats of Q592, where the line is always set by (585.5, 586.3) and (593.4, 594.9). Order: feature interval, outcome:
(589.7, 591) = 0.00 nm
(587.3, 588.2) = -0.08 nm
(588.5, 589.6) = 0.12 nm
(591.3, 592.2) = 0.01 nm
